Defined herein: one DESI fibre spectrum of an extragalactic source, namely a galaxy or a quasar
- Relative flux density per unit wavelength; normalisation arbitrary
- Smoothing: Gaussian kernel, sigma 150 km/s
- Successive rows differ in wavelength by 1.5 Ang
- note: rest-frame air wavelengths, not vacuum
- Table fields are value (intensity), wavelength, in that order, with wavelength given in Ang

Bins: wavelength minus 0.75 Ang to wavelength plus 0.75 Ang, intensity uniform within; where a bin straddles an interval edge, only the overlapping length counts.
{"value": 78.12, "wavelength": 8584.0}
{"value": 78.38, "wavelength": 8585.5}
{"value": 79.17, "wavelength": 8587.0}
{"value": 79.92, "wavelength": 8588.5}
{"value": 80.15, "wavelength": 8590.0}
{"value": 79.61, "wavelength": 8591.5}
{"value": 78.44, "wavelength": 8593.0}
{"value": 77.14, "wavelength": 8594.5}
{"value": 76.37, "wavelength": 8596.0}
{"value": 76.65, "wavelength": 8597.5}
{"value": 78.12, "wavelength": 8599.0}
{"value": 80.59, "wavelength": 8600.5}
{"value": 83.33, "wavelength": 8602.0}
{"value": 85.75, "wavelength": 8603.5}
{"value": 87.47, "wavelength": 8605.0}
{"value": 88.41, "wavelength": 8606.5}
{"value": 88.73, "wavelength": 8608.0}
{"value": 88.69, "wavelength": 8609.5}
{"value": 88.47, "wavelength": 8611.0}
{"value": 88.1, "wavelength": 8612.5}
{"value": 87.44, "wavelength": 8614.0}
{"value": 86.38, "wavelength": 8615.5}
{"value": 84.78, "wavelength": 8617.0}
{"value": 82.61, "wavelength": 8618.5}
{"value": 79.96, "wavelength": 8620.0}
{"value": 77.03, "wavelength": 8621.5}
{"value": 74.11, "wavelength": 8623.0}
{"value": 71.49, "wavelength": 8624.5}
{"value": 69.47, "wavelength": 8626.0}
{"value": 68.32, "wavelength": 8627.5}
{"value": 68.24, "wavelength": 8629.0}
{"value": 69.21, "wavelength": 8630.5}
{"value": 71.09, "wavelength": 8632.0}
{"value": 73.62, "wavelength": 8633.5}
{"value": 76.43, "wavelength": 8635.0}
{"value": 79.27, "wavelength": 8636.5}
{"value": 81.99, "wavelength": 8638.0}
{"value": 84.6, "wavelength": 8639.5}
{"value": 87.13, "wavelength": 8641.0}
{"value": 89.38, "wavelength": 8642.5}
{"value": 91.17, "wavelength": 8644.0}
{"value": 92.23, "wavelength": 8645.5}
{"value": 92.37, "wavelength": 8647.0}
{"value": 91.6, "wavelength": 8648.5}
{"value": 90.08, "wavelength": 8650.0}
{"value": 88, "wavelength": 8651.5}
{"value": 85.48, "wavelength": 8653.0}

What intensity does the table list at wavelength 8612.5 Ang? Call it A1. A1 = 88.1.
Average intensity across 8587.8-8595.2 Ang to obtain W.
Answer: 79.1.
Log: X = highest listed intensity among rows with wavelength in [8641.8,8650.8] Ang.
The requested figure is 92.37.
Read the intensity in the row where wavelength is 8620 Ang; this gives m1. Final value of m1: 79.96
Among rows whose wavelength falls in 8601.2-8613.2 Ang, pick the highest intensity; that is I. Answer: 88.73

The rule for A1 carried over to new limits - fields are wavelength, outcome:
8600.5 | 80.59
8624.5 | 71.49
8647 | 92.37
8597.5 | 76.65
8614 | 87.44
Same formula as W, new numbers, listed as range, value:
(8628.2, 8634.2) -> 70.5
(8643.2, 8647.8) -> 91.9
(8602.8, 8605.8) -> 86.7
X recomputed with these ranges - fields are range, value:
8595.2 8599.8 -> 78.12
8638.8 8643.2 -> 89.38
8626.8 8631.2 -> 69.21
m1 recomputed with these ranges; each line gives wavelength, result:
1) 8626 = 69.47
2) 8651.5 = 88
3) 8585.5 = 78.38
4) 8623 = 74.11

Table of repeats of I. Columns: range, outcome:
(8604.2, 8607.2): 88.41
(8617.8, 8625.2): 82.61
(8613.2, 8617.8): 87.44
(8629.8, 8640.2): 84.6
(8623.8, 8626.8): 71.49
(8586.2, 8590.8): 80.15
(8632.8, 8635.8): 76.43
